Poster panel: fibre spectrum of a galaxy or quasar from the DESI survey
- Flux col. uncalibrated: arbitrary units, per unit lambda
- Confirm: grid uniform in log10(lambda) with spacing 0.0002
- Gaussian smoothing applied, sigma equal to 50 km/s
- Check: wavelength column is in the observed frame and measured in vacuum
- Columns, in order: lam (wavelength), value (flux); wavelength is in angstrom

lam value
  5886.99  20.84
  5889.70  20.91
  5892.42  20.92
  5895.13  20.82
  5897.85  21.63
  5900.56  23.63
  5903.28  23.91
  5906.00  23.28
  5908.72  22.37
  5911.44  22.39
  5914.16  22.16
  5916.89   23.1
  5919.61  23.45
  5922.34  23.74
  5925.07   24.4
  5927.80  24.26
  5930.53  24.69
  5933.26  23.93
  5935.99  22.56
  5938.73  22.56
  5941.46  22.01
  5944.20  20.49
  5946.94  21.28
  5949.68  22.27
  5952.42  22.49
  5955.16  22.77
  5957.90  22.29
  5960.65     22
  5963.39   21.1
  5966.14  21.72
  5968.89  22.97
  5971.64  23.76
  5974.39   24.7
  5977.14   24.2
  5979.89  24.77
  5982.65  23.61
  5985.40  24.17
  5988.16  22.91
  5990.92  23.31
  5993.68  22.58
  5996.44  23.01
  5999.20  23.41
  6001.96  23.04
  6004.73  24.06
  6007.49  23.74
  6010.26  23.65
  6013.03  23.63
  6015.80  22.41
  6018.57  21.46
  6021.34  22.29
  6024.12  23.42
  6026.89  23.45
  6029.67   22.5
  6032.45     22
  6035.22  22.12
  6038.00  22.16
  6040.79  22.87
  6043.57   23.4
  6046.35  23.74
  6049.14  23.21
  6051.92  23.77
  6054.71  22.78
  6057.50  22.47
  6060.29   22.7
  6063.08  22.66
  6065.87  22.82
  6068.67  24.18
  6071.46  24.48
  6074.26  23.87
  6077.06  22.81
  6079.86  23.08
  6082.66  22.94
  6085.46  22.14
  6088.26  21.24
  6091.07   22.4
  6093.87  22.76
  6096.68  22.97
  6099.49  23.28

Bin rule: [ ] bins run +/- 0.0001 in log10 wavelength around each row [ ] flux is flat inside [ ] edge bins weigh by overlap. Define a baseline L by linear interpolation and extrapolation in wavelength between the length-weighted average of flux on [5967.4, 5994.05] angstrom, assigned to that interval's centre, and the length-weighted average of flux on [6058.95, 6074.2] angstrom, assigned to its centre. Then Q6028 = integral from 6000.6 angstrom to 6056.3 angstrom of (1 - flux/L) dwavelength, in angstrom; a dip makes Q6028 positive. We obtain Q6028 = 1.4 angstrom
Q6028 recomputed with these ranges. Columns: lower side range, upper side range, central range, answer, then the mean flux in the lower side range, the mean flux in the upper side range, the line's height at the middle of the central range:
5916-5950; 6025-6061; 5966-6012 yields -1.25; 23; 22.9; 22.9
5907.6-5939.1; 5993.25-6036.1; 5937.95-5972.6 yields 1.63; 23.3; 22.9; 23.2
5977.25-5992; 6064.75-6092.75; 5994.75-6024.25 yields 0.63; 23.8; 23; 23.6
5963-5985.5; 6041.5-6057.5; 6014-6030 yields 0.51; 23.5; 23.3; 23.4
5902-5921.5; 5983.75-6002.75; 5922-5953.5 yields 0.25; 23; 23.2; 23.1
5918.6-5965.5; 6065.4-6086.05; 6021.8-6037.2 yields 0.31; 22.7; 23.4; 23.1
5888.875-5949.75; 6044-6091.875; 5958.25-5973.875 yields 0.23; 22.7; 23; 22.8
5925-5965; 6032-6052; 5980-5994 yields -0.50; 22.5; 22.9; 22.7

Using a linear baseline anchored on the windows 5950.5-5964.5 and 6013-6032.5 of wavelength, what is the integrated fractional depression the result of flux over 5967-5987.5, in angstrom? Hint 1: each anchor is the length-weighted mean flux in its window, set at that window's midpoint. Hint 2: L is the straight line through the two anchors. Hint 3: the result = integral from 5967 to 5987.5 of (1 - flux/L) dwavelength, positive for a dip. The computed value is -1.5 angstrom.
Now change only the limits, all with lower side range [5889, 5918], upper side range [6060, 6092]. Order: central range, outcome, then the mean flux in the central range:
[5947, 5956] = 0.1 angstrom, 22.3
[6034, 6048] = 0.0 angstrom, 22.9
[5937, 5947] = 0.4 angstrom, 21.6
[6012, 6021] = 0.1 angstrom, 22.4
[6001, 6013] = -0.5 angstrom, 23.6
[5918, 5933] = -1.1 angstrom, 24.1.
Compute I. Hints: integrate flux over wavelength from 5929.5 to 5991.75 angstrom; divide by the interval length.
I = 22.9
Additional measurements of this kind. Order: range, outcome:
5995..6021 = 23.1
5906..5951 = 22.9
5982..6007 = 23.4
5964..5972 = 22.5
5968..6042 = 23.2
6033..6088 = 23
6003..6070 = 23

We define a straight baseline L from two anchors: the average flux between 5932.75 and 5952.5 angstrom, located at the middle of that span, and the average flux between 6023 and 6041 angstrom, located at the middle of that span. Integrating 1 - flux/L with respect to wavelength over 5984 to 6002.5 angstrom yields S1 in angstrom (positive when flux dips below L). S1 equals -0.7 angstrom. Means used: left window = 22.1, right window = 22.6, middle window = 23.2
